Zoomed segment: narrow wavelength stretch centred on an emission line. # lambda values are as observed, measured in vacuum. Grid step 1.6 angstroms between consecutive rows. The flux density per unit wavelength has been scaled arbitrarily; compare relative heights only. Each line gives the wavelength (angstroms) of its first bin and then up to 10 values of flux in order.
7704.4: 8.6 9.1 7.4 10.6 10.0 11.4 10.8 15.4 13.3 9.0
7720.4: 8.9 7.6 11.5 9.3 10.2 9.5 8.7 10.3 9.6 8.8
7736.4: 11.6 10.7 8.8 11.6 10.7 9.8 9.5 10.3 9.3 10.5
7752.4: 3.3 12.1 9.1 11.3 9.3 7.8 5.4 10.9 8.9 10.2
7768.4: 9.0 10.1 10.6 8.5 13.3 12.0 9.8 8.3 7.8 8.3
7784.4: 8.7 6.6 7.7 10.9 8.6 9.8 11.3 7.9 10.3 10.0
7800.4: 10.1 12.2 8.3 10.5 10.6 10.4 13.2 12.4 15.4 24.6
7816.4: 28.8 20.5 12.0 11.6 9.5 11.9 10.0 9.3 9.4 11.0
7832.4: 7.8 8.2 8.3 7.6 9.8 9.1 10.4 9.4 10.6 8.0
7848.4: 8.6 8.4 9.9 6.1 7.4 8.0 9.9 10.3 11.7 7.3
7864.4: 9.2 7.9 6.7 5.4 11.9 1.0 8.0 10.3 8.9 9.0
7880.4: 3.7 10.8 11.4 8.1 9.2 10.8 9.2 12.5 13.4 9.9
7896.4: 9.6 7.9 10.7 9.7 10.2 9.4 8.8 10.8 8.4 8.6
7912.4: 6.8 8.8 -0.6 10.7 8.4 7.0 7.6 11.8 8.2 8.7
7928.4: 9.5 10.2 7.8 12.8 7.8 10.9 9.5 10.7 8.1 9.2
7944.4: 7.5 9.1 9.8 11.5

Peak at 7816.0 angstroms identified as Hbeta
